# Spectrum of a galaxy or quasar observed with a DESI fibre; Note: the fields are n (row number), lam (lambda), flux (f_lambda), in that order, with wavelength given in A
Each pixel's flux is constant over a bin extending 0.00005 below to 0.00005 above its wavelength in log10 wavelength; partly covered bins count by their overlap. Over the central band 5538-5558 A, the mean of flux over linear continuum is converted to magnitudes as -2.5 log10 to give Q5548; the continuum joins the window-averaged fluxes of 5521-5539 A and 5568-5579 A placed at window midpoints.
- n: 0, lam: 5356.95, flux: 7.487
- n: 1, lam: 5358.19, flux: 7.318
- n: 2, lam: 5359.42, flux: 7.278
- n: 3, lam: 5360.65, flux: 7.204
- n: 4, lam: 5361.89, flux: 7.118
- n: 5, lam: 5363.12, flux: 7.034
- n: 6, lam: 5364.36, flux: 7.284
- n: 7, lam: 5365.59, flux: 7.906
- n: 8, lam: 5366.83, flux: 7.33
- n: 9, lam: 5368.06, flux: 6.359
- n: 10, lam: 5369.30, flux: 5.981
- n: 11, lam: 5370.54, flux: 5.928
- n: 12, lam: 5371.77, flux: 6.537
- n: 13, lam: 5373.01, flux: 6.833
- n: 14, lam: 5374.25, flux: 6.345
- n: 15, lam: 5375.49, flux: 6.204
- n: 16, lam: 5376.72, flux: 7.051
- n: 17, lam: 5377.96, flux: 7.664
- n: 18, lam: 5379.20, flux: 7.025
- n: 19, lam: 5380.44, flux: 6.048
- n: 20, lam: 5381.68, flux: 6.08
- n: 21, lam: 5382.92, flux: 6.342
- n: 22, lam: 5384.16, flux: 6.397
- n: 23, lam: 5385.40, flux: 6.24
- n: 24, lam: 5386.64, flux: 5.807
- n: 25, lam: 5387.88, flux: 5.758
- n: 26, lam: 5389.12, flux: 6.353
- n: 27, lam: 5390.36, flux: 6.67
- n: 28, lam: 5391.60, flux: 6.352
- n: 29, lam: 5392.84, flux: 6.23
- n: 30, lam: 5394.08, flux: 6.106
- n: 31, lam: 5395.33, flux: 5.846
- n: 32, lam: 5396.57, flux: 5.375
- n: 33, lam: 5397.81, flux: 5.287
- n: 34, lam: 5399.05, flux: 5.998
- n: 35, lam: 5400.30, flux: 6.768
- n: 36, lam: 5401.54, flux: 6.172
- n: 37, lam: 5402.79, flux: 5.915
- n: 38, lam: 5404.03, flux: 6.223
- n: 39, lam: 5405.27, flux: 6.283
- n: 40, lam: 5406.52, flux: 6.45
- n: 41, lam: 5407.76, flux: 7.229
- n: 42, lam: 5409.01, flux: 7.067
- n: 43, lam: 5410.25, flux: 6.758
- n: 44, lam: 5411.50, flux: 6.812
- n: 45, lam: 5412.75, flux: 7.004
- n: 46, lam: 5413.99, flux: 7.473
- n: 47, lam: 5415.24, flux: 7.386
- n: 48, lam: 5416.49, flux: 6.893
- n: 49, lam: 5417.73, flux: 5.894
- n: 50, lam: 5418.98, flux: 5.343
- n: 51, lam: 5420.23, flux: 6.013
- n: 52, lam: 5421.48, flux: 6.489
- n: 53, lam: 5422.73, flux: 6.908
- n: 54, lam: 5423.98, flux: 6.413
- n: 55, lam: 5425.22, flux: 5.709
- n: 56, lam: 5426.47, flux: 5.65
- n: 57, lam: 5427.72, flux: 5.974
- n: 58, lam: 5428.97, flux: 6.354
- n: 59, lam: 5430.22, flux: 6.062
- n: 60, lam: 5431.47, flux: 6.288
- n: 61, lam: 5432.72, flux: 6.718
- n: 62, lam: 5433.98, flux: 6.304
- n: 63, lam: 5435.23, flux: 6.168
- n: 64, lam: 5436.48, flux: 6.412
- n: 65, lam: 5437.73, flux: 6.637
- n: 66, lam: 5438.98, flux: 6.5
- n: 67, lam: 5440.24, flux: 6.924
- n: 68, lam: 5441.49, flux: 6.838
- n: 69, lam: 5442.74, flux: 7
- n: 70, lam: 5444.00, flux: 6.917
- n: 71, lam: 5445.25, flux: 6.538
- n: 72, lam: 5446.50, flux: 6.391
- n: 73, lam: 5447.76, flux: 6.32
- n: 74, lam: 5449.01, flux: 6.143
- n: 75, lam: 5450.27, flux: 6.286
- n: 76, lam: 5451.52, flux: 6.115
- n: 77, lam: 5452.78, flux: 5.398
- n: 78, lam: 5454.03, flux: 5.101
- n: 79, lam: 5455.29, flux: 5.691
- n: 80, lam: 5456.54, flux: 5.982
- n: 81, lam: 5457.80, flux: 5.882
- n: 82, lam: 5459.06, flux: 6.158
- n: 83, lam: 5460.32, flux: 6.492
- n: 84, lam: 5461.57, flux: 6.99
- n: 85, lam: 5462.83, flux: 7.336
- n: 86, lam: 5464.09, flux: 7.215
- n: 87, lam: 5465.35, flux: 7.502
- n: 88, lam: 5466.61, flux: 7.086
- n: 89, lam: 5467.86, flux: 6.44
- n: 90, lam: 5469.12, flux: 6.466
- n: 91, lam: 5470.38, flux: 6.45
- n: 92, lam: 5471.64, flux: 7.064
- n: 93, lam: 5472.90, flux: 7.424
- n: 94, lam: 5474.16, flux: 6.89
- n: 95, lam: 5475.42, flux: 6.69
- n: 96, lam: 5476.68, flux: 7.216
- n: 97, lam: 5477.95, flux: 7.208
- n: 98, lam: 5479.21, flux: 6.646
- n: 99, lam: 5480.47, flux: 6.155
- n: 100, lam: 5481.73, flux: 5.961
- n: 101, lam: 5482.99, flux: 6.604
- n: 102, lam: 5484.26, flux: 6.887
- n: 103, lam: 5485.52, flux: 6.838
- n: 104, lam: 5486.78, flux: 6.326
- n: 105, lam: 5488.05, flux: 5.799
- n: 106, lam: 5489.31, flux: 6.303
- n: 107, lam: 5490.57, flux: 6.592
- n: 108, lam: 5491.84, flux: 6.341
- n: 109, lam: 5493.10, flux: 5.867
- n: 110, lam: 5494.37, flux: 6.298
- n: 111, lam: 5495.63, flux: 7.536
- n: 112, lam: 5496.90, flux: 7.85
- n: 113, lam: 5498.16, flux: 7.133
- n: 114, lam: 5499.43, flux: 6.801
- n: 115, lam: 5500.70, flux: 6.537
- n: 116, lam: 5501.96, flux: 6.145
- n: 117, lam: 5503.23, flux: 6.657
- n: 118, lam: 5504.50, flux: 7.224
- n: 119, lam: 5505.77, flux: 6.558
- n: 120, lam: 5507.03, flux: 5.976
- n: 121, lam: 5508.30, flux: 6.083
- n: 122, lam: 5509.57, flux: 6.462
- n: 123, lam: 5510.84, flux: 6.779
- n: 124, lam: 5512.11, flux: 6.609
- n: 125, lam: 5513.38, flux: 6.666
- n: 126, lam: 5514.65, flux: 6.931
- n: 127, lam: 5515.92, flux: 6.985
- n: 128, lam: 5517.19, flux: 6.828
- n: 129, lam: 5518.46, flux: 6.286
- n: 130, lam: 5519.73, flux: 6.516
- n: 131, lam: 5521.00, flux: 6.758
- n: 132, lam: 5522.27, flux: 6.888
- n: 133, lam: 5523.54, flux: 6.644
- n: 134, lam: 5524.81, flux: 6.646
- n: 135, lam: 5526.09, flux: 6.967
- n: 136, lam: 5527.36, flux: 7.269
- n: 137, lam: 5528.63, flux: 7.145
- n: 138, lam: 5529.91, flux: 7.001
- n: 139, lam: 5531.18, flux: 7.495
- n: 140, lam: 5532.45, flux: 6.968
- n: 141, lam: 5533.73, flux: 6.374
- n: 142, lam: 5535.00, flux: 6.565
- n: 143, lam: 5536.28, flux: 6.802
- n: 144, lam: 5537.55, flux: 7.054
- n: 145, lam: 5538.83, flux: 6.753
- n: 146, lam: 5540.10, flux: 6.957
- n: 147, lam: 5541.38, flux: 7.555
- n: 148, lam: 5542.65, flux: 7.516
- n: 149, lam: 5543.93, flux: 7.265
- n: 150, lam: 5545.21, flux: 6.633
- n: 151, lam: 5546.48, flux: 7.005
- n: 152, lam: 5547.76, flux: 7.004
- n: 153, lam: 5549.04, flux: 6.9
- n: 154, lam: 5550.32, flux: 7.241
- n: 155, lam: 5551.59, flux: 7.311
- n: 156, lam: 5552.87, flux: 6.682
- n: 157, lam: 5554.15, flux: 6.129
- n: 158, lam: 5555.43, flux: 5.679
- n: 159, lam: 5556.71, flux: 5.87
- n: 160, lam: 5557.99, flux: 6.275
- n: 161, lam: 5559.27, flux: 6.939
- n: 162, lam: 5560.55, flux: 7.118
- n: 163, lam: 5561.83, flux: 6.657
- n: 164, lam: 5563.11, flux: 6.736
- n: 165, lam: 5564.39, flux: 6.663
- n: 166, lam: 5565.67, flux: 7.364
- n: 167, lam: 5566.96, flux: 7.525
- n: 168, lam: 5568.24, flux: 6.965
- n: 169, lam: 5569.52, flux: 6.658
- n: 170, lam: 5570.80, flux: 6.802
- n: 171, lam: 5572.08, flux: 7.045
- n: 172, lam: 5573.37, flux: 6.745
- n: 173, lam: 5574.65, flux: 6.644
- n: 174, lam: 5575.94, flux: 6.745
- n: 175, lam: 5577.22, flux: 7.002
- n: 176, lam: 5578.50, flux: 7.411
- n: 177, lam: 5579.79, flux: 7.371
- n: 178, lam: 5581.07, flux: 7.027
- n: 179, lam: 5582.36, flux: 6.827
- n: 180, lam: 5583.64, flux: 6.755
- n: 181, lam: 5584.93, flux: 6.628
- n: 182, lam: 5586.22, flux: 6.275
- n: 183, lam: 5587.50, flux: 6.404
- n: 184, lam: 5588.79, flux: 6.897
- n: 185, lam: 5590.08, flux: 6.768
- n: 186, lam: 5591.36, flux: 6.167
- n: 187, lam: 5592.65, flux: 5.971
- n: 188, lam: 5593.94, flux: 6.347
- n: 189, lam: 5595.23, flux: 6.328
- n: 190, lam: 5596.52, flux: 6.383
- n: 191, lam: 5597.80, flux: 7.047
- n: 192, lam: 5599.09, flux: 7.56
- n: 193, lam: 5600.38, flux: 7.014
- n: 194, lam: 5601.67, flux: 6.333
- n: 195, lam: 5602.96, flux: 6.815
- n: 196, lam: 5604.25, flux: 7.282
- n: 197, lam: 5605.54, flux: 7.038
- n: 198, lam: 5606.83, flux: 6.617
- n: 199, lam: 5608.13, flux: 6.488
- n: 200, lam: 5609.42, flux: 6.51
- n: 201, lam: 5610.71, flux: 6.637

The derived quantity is 0.01 mag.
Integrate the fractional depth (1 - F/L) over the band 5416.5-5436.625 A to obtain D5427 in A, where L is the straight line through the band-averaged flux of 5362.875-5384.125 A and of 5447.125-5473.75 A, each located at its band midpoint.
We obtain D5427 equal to 1.1 A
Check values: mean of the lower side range 6.69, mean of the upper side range 6.46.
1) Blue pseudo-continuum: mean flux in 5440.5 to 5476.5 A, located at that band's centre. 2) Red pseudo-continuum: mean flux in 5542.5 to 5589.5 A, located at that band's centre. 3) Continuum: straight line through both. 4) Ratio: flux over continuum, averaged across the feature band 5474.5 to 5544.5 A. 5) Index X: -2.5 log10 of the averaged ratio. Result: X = -0.01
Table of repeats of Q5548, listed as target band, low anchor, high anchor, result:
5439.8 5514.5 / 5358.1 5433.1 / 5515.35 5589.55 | 0.02 mag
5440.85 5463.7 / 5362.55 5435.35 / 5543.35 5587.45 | 0.04 mag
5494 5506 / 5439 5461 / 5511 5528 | -0.04 mag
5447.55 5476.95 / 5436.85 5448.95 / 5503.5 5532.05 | 0.03 mag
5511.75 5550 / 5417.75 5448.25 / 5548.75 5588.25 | -0.04 mag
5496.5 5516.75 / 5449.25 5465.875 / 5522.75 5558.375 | -0.01 mag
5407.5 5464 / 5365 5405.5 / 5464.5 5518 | 0.01 mag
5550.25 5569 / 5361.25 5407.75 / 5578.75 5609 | -0.01 mag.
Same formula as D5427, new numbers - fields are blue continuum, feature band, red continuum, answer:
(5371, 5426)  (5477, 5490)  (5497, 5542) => 0.3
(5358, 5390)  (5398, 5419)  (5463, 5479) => 0.6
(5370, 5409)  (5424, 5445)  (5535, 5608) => 0.1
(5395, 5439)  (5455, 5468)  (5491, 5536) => -0.2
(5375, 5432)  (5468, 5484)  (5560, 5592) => -0.4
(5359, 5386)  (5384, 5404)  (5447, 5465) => 1.6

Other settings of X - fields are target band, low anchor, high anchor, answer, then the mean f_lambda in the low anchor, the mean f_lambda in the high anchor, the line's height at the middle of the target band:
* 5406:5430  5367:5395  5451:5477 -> -0.01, 6.39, 6.55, 6.46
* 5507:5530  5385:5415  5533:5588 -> 0.00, 6.36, 6.84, 6.71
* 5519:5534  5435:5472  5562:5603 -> -0.04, 6.48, 6.79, 6.65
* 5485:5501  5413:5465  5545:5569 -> -0.01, 6.38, 6.78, 6.56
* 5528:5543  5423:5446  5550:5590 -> -0.05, 6.42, 6.78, 6.69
